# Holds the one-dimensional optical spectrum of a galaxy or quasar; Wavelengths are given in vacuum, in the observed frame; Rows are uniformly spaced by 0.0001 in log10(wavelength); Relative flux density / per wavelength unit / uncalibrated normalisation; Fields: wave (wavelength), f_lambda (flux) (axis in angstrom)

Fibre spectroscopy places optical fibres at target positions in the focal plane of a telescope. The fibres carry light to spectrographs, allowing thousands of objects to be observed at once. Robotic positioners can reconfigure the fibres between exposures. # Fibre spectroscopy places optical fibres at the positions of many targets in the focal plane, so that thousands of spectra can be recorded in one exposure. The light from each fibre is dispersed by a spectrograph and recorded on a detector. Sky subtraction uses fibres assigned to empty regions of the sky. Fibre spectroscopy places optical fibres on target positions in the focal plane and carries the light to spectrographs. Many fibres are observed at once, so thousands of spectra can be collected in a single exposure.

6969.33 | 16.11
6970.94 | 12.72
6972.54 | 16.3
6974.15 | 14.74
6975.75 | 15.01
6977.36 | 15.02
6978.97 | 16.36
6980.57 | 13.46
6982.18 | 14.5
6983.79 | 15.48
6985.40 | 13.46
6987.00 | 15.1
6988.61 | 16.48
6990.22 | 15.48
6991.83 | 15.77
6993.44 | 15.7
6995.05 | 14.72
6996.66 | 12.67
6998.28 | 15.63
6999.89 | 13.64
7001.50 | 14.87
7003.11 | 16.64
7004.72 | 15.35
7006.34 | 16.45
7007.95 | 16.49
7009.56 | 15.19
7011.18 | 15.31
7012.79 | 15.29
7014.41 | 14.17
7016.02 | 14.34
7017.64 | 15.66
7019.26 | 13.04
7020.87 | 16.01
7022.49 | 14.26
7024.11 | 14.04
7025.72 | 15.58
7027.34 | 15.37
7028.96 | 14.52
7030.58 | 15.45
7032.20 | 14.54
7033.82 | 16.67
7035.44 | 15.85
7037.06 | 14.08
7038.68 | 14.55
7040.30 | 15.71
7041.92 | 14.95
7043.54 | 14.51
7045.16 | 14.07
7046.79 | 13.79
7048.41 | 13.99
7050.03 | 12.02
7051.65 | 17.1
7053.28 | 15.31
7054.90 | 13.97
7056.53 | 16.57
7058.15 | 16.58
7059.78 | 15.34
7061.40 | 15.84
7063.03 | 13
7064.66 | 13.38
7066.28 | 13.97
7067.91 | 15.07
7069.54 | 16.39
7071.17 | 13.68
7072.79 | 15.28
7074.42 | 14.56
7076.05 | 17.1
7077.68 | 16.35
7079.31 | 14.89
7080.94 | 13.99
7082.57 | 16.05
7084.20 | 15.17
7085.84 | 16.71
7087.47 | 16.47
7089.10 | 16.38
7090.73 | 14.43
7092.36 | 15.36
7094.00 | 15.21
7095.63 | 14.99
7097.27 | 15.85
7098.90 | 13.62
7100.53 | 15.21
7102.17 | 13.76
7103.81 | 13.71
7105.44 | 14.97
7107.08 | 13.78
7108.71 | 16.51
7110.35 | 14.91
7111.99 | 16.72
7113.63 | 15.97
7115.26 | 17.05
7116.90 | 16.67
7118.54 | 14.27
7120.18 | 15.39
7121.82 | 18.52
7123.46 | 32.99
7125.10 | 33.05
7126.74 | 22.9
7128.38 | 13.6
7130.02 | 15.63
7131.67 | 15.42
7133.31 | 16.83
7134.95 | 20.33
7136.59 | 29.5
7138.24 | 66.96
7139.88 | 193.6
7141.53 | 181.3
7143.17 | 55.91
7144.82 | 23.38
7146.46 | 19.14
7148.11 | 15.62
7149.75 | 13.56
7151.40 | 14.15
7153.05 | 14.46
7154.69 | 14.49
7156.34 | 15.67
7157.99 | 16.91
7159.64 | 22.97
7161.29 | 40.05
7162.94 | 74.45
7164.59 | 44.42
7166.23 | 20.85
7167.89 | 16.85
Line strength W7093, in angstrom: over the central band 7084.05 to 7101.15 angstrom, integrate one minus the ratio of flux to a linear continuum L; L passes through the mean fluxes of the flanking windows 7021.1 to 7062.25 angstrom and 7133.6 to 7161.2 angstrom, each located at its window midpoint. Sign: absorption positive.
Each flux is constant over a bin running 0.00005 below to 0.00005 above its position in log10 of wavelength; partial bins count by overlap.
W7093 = 8.0 angstrom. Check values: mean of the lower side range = 15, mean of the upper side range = 44.2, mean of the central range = 15.4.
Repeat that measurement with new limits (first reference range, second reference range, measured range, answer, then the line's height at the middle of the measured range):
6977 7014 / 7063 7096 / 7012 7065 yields 1.21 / 15.2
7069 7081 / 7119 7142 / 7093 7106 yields 6.32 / 28.8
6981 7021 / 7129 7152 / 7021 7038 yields 5.29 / 21.9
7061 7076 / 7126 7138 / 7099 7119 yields 3.95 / 19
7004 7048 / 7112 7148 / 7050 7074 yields 8.46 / 23.3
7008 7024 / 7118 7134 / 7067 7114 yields 7.78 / 18.3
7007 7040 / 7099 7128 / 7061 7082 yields 2.11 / 16.5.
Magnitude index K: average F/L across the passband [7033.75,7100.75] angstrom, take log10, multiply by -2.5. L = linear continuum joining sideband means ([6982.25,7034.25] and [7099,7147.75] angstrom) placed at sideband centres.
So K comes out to 0.49 mag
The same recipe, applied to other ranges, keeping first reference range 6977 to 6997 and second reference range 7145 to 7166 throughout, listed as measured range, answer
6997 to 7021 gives 0.08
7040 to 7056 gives 0.27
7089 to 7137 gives 0.30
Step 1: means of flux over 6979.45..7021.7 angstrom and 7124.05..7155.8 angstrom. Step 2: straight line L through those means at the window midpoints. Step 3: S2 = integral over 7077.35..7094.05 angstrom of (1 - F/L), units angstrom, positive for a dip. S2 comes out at 8.3 angstrom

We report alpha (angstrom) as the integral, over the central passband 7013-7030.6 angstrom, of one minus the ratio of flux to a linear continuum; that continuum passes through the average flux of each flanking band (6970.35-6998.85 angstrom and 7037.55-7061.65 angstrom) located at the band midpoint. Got 0.2 angstrom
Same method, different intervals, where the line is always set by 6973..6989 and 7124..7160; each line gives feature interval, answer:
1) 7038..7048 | 3.9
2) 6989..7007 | 2.3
